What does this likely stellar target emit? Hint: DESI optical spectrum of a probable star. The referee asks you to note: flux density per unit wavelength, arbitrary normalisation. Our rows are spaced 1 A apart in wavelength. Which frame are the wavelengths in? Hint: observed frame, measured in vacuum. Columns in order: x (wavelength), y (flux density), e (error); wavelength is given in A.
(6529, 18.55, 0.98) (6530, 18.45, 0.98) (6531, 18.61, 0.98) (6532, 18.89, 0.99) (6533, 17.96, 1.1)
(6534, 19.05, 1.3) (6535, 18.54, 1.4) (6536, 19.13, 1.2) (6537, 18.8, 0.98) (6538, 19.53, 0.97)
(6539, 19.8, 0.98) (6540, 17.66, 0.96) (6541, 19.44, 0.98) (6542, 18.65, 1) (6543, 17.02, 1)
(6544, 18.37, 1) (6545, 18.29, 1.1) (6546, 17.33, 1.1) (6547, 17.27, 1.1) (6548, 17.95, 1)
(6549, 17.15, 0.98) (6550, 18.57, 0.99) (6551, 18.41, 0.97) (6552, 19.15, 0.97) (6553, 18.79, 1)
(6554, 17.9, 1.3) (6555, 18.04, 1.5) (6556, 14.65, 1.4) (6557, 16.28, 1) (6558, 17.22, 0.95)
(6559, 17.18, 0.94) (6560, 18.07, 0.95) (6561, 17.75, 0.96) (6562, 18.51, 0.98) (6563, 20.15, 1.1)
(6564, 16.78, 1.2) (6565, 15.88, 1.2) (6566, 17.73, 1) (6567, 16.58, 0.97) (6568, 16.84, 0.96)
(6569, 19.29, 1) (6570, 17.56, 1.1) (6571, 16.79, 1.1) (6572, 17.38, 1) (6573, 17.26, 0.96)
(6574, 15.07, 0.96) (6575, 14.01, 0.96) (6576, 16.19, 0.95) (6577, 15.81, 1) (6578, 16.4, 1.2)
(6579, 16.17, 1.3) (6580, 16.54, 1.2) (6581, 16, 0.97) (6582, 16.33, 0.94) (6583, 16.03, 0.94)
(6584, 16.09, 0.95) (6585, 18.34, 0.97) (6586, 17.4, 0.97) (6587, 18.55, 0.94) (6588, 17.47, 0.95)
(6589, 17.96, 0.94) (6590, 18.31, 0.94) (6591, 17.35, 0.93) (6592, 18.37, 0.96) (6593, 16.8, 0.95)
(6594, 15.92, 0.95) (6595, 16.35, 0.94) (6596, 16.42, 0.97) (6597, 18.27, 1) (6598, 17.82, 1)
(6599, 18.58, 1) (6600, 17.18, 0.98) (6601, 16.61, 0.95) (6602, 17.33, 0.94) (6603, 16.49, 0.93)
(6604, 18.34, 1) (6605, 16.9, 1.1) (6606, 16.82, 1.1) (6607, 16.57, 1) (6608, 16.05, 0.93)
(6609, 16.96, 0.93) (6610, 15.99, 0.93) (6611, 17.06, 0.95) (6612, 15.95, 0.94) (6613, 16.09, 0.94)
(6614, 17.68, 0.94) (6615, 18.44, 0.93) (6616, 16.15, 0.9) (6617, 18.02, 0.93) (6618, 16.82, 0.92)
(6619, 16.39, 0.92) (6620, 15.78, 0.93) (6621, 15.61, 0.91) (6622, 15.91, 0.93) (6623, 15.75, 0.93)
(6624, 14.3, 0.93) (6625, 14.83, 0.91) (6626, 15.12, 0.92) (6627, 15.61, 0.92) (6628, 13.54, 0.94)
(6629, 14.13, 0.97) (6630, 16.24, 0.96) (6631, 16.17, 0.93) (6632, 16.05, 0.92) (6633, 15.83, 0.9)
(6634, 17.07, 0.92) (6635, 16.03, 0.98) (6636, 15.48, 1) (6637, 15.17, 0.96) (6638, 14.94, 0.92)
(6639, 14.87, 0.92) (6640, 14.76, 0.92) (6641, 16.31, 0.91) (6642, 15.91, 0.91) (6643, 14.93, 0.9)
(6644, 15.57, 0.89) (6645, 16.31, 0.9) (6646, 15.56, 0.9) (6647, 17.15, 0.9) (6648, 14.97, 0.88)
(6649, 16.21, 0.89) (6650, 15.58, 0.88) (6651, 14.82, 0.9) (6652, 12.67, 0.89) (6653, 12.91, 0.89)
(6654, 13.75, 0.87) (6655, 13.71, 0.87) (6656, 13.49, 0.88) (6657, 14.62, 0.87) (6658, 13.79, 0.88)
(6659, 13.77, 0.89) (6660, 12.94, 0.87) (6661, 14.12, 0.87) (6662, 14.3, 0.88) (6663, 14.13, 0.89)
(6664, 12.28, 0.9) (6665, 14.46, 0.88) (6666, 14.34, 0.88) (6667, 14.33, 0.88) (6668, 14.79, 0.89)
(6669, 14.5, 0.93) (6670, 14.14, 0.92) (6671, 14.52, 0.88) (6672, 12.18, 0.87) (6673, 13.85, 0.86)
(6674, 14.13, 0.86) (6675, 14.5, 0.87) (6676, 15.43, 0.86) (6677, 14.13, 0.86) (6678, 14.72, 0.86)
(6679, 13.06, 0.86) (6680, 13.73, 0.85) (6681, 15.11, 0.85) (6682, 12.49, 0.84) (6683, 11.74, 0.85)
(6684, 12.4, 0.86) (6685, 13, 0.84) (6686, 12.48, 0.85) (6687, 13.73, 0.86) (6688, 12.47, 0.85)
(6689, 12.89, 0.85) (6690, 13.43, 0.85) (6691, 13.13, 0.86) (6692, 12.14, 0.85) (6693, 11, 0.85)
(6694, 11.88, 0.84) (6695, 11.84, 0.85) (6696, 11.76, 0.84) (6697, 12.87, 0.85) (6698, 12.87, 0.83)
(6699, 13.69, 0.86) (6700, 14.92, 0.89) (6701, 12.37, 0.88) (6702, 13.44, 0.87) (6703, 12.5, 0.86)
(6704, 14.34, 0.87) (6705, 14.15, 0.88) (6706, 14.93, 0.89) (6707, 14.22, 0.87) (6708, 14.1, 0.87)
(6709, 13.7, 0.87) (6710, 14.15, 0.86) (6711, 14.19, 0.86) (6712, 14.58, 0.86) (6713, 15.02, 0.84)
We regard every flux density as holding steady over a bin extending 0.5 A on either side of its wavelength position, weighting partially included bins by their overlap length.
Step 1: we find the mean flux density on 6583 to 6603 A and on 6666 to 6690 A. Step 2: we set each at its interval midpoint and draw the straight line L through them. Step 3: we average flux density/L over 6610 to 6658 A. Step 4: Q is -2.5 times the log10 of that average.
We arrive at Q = 0.00 mag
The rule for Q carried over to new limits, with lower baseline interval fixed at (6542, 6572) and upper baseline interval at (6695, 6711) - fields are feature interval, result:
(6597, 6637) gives -0.03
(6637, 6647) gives -0.02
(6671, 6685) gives 0.05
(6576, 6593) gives -0.01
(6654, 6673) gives 0.06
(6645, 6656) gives 0.02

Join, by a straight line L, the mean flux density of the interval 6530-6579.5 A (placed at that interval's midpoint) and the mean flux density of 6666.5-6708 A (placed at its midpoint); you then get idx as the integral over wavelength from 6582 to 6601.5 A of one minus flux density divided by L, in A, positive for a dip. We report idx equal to -1.0 A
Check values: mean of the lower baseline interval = 17.7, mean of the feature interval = 17.3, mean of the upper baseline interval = 13.4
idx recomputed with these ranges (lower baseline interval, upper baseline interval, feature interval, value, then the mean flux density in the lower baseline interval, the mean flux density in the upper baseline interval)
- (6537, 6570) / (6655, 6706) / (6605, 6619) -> -0.84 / 17.9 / 13.5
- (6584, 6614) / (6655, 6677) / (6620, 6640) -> 0.40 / 17.2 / 14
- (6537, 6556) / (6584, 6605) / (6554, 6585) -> 1.71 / 18.2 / 17.4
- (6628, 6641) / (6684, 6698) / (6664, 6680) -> -0.72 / 15.5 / 12.5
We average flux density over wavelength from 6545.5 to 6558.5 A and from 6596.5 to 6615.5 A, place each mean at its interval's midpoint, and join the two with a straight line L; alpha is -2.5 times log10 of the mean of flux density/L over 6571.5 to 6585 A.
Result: 0.08 mag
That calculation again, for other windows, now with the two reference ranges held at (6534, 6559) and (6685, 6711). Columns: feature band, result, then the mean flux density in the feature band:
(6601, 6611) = -0.04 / 16.8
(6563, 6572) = 0.00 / 17.4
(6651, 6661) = 0.07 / 13.6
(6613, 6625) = -0.04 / 16.4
